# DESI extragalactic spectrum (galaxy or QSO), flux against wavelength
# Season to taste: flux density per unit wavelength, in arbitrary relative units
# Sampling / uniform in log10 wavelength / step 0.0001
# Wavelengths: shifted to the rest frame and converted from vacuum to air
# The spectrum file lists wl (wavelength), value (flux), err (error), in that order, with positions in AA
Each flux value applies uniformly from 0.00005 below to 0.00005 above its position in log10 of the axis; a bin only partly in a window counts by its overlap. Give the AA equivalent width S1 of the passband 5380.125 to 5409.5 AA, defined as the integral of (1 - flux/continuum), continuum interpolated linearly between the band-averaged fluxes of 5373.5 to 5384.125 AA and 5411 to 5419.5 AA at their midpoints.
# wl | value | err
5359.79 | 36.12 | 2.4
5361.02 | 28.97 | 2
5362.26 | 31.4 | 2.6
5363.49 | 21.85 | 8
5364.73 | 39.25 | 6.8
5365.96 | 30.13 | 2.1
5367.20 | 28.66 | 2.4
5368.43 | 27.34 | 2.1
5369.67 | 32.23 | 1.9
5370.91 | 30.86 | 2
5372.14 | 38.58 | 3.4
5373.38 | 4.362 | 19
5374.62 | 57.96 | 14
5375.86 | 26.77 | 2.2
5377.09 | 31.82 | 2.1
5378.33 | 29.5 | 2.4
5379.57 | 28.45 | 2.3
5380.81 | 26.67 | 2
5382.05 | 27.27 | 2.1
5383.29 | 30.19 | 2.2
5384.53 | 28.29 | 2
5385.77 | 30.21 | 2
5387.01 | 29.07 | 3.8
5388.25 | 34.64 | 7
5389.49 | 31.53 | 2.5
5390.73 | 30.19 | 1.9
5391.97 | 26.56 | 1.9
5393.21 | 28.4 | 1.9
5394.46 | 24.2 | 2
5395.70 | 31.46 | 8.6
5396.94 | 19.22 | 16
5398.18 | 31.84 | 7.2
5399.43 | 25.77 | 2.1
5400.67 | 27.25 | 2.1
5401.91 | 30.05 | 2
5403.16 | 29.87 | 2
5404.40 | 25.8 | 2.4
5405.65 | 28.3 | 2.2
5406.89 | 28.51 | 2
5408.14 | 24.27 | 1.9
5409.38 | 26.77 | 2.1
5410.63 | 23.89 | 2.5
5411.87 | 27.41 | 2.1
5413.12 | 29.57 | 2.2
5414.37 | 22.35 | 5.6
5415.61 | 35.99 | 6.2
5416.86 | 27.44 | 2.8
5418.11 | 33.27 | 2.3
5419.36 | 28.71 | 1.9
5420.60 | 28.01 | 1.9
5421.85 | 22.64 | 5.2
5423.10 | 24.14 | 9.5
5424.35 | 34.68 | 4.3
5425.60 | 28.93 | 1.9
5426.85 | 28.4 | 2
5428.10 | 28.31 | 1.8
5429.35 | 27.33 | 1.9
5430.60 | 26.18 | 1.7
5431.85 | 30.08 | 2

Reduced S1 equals 1.9 AA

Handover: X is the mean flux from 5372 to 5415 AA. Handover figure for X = 28.4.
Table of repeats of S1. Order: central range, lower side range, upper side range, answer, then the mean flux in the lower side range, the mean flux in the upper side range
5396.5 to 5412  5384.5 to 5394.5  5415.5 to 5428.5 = 1.2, 29.6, 28.9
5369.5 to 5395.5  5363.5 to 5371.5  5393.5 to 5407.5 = -0.6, 30.7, 27.5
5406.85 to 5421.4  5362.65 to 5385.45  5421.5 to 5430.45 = 0.2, 30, 27.8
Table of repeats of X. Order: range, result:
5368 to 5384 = 30.2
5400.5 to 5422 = 27.9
